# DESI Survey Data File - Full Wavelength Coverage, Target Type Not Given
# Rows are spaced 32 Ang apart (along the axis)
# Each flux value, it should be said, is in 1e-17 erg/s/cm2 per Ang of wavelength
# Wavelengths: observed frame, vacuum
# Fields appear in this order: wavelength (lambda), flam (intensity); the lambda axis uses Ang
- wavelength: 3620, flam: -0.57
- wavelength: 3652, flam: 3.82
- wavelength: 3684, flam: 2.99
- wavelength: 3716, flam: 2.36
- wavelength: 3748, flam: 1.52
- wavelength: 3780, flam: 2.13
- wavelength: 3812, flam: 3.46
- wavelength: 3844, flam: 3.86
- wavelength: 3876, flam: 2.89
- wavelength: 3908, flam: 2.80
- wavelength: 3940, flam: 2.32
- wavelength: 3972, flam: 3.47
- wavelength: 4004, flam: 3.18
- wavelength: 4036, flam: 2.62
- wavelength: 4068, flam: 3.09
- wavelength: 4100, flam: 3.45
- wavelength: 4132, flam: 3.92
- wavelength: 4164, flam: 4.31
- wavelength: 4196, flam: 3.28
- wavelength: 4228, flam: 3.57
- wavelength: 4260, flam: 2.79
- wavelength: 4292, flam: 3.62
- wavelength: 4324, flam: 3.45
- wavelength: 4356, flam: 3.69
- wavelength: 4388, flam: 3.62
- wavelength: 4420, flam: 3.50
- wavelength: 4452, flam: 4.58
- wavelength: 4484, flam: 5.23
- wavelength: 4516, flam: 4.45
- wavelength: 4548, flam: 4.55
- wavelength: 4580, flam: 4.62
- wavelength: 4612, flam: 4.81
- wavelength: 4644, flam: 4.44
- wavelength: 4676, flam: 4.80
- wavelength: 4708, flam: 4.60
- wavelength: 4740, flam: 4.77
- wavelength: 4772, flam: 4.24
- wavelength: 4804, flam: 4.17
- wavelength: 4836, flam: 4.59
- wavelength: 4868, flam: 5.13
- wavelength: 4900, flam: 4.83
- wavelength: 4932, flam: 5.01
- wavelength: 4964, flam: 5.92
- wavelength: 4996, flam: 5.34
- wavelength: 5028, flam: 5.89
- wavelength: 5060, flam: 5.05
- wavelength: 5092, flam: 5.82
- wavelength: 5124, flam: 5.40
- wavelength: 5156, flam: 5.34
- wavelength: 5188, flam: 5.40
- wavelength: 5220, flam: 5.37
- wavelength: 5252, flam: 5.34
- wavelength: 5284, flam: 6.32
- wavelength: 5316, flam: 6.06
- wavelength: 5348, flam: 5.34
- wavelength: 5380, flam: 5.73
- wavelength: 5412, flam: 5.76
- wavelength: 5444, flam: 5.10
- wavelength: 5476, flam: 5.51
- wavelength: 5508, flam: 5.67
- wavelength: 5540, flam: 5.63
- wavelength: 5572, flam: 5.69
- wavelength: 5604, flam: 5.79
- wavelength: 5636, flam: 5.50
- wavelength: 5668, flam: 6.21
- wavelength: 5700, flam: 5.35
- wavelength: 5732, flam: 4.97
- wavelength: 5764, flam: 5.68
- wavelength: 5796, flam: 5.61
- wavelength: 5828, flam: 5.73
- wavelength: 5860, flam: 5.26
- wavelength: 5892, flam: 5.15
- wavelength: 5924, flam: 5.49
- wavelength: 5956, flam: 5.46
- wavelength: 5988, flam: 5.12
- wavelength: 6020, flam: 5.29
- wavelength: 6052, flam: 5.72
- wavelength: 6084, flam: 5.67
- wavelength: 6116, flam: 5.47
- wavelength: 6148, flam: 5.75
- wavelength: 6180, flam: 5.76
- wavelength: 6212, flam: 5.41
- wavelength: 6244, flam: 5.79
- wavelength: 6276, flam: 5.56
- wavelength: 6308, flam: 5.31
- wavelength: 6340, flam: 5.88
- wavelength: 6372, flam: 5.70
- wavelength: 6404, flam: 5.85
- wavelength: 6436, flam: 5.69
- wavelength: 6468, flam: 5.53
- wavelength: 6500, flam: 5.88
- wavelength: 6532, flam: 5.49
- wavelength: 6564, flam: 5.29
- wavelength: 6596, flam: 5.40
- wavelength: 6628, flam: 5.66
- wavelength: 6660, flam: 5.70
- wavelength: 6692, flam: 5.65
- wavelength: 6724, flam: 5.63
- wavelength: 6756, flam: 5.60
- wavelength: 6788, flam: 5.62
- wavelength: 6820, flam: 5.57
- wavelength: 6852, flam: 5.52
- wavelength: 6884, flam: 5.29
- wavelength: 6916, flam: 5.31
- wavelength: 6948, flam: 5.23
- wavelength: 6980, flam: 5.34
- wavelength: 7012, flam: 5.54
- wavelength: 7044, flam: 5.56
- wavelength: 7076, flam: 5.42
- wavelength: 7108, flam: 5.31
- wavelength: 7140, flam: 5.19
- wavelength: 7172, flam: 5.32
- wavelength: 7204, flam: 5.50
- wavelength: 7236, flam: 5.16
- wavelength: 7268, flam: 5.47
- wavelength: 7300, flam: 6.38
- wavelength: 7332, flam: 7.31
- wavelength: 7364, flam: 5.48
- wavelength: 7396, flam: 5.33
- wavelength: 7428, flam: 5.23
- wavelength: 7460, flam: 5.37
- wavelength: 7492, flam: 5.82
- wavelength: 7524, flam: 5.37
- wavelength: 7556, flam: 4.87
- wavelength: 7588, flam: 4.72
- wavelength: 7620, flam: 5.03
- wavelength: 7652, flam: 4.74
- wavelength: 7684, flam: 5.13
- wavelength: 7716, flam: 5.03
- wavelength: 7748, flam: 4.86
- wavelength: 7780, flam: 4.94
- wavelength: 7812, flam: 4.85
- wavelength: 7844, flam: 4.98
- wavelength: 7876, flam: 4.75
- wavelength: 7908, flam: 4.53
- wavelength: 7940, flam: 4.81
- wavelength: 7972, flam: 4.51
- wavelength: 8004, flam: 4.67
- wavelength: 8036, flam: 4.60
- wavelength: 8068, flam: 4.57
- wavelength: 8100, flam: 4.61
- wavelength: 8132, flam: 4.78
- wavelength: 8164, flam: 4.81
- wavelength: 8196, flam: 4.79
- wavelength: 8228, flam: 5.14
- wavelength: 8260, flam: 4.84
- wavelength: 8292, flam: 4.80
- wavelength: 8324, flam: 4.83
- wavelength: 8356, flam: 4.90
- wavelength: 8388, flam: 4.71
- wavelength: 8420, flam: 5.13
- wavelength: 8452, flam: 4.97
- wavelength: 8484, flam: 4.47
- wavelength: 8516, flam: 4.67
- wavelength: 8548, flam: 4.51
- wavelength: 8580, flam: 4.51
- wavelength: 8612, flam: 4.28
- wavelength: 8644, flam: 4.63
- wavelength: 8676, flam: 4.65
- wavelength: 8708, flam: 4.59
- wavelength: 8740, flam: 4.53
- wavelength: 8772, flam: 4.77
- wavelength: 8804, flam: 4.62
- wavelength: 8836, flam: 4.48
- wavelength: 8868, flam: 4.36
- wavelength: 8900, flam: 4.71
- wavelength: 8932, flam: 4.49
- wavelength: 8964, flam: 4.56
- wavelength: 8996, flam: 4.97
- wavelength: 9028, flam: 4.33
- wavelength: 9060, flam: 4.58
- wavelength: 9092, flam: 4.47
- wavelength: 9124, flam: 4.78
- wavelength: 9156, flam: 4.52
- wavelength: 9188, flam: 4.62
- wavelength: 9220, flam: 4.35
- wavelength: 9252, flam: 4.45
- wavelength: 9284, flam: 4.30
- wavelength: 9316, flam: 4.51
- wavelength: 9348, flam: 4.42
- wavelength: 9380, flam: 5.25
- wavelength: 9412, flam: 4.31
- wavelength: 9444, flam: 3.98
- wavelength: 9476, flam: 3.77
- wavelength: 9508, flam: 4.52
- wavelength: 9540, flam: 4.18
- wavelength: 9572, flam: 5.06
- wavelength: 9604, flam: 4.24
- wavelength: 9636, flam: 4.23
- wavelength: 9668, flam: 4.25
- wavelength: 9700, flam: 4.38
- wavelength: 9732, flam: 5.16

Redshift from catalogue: 0.11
